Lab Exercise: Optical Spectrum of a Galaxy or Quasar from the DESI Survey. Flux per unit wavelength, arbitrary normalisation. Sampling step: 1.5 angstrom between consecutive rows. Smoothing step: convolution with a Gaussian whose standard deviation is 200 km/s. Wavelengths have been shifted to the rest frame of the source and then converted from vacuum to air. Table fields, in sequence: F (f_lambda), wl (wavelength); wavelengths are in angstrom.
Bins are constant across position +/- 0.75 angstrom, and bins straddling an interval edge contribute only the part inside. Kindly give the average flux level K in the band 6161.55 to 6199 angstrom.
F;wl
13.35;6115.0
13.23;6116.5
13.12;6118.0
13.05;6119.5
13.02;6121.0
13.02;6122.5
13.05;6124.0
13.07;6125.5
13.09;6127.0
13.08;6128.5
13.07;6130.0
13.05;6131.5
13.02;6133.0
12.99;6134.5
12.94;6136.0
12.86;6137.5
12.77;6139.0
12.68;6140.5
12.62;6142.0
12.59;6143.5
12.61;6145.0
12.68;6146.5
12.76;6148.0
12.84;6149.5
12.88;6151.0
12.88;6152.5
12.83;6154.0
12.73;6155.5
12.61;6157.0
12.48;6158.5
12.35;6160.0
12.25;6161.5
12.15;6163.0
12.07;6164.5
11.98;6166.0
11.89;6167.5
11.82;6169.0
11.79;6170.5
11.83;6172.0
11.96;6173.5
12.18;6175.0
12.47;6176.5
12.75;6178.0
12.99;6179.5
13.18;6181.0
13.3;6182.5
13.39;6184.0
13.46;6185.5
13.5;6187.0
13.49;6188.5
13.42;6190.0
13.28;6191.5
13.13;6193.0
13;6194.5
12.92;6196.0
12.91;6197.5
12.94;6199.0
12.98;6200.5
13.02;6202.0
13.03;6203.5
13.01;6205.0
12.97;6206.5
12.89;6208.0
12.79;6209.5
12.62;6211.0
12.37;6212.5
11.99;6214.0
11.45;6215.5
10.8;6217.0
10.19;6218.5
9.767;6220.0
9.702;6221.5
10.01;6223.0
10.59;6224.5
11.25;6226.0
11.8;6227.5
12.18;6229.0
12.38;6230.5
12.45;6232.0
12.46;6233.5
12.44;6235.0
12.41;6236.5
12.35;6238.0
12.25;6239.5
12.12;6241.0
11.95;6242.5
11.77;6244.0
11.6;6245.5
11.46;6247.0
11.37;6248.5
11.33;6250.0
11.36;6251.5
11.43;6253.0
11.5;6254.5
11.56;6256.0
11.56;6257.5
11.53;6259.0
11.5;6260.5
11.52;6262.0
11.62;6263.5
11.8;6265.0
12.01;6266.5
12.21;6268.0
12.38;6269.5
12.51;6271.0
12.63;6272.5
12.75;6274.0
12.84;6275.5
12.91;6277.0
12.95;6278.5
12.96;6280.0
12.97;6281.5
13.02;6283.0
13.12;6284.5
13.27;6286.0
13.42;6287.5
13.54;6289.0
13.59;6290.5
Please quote 12.7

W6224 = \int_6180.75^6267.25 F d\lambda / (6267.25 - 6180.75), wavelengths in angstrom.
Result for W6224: 12.1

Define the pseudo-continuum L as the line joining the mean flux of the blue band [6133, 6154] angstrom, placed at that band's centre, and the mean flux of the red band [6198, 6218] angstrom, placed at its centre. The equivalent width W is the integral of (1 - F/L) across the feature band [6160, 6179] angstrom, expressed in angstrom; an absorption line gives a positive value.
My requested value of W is 0.83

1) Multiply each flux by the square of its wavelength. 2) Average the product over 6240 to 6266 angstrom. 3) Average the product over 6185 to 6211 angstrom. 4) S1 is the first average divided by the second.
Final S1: 0.9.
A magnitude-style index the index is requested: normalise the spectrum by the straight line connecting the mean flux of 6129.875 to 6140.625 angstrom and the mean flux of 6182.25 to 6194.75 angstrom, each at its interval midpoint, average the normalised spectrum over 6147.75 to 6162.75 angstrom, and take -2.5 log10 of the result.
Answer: 0.04 mag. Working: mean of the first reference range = 12.9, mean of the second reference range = 13.3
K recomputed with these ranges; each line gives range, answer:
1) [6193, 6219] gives 12.5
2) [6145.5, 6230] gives 12.4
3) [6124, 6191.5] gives 12.7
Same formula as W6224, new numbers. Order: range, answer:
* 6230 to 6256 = 11.9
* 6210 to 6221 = 11.3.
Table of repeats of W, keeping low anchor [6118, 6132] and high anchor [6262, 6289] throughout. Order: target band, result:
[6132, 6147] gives 0.3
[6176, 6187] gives -0.2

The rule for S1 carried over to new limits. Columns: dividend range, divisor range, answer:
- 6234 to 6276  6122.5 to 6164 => 0.97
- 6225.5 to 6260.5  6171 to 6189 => 0.94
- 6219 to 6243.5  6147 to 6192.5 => 0.94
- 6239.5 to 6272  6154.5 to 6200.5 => 0.95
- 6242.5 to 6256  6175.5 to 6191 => 0.89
